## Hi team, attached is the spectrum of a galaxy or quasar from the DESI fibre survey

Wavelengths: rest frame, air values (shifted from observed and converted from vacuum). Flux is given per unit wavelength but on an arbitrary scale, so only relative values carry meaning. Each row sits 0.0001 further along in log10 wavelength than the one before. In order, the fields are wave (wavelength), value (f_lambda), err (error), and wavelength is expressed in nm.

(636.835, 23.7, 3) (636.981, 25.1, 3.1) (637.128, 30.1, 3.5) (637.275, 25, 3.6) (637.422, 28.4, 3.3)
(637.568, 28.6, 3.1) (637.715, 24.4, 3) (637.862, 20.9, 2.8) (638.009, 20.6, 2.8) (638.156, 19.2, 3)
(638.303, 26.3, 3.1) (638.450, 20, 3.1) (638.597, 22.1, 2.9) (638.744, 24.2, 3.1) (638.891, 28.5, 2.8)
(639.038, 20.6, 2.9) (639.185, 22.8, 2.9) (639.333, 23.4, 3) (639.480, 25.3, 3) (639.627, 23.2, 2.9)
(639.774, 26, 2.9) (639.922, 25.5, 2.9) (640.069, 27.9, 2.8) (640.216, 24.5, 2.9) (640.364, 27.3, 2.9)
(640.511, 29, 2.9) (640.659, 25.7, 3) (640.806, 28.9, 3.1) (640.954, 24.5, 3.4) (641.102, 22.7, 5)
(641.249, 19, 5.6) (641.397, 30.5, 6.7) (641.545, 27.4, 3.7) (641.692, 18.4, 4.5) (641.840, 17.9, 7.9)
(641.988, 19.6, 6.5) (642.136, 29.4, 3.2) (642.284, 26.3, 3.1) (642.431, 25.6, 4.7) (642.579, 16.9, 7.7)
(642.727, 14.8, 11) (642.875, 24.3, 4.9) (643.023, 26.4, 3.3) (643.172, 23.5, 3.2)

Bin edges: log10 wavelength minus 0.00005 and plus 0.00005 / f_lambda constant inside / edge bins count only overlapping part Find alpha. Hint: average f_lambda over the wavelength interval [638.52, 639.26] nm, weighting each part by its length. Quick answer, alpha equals 23.6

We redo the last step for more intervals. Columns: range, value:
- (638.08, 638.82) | 22.4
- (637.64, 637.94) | 22.6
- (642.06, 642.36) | 27.8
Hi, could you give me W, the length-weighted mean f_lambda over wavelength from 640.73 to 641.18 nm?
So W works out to 25.3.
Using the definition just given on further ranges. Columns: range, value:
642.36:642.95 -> 20.4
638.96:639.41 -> 22.3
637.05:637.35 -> 27.4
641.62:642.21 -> 21.3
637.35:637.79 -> 27.1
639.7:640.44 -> 26.3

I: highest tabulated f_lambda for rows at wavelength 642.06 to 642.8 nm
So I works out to 29.4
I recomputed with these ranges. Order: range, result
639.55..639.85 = 26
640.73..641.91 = 30.5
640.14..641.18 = 29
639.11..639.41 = 23.4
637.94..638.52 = 26.3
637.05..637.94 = 30.1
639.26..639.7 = 25.3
